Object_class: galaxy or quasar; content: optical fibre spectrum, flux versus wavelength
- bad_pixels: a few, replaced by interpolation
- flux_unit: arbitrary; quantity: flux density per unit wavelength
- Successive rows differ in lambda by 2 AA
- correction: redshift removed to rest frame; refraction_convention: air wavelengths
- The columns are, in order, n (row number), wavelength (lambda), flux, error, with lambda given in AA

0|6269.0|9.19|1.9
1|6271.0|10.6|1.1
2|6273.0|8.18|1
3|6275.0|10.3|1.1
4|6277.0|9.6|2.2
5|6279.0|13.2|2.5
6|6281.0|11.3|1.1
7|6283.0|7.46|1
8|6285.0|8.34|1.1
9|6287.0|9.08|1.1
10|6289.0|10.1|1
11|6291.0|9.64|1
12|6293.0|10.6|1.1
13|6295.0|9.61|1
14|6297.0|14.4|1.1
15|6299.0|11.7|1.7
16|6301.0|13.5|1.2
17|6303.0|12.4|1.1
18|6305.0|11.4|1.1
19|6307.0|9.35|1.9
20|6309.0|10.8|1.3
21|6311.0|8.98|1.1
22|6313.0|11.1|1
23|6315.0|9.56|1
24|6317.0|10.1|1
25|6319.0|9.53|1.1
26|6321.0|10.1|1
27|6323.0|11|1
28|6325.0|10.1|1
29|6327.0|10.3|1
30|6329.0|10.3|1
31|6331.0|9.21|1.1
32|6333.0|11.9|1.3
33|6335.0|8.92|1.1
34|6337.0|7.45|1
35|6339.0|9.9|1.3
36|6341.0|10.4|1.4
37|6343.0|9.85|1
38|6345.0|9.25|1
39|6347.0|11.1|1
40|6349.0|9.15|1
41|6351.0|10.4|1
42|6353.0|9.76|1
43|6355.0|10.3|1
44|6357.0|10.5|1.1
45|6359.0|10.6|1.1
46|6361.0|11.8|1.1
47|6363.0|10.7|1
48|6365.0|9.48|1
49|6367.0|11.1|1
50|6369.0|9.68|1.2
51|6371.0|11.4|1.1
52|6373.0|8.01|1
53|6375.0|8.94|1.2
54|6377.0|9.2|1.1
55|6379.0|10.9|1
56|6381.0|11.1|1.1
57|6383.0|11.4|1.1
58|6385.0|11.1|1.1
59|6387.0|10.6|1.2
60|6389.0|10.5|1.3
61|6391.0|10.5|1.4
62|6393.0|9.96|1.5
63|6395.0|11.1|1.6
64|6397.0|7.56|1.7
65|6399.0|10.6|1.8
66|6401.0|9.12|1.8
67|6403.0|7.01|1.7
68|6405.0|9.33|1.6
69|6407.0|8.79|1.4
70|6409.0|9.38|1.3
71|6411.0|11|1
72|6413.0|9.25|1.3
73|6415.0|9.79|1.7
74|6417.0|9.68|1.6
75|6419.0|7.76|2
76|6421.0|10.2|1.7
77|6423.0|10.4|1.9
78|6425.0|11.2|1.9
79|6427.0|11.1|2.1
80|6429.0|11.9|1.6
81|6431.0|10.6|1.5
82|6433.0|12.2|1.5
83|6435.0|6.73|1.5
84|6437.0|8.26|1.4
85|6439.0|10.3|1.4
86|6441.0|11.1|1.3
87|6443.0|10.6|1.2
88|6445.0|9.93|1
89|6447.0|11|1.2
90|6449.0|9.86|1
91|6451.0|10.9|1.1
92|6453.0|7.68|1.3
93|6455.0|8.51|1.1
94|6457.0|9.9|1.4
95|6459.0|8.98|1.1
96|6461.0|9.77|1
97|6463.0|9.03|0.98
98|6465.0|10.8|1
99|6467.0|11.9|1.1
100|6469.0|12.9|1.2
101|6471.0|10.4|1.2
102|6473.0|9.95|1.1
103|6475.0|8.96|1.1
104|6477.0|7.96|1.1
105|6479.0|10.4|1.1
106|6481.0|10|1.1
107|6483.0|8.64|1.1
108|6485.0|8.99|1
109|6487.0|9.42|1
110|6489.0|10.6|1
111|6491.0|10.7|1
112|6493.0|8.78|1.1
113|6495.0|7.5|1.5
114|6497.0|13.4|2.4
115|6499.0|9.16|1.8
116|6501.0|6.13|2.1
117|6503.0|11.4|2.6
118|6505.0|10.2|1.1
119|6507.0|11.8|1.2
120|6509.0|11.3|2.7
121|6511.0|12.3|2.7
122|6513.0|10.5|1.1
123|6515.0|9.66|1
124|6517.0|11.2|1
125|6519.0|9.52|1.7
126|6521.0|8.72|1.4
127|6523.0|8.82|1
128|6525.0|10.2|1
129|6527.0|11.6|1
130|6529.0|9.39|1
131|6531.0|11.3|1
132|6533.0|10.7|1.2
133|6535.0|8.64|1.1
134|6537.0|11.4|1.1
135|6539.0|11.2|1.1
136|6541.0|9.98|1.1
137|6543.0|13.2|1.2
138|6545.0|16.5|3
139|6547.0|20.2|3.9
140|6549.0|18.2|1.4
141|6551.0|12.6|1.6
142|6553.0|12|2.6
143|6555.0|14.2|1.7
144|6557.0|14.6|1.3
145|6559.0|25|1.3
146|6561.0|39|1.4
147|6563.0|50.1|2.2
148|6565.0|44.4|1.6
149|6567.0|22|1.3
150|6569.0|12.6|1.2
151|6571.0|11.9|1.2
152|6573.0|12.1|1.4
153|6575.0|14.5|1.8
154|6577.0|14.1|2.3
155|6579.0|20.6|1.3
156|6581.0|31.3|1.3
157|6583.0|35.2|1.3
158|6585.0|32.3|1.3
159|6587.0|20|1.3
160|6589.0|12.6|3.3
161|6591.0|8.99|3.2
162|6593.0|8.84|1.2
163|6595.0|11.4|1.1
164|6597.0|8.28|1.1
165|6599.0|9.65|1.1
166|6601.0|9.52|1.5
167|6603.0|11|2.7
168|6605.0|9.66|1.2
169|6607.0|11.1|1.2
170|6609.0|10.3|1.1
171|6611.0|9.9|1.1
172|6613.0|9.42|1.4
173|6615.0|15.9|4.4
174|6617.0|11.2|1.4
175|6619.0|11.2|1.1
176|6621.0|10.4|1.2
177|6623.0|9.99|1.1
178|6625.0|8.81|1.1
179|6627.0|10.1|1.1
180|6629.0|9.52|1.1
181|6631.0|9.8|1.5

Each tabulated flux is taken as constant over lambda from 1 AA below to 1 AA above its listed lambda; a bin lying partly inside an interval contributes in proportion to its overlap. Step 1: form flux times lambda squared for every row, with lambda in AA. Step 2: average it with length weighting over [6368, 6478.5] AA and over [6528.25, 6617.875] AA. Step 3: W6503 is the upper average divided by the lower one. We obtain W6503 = 1.73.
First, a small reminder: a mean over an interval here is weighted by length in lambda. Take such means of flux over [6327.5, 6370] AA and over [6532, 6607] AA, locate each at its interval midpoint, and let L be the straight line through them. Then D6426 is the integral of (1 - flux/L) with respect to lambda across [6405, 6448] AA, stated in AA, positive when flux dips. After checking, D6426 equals 8.9 AA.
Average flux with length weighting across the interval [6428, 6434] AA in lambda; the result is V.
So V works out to 11.6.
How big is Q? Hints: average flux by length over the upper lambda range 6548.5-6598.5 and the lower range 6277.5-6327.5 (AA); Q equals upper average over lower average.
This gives 1.92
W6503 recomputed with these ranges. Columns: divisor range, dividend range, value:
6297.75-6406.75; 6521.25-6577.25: 1.75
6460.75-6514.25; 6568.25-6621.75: 1.45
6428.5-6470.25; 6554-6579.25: 2.33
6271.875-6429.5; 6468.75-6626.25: 1.43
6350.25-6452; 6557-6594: 2.39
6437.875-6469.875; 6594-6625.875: 1.08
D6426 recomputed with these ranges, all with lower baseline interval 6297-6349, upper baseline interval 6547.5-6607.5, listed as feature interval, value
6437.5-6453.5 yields 4.7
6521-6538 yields 6.9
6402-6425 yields 6.8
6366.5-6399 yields 5.6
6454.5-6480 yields 8.6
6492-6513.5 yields 8.0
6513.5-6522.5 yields 3.7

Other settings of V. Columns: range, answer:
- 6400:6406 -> 8.49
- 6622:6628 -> 9.63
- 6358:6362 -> 11.2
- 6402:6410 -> 8.63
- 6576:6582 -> 22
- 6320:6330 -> 10.4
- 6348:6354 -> 9.77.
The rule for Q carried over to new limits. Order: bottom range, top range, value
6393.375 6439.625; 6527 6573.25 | 1.84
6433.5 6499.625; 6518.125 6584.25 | 1.79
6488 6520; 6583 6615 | 1.27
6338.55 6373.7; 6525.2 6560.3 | 1.34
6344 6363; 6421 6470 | 0.99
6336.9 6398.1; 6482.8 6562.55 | 1.23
